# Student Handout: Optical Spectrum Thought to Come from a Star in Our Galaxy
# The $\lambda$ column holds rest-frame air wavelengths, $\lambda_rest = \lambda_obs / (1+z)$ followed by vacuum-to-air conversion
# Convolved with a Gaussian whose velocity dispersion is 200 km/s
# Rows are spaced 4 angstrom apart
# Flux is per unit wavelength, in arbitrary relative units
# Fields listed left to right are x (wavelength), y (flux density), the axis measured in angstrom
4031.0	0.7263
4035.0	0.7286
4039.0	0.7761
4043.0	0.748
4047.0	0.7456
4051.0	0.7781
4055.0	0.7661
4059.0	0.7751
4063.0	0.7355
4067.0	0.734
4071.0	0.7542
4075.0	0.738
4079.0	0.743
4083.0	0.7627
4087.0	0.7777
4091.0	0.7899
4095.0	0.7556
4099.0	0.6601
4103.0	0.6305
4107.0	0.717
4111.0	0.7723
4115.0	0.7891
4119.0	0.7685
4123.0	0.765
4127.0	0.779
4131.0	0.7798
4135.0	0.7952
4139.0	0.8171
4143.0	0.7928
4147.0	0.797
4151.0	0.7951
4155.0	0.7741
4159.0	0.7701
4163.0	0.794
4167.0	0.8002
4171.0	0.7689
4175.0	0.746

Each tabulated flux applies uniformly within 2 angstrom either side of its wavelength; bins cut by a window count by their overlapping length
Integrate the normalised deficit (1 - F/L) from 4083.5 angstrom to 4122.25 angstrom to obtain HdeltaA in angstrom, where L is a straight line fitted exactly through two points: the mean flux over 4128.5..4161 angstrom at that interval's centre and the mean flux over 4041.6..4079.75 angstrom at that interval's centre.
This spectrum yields 1.5 angstrom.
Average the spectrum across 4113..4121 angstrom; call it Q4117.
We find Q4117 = 0.779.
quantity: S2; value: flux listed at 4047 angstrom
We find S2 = 0.7456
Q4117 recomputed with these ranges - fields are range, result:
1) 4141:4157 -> 0.79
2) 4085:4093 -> 0.784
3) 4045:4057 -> 0.763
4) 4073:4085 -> 0.748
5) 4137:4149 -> 0.802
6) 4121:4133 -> 0.775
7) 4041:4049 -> 0.747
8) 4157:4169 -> 0.788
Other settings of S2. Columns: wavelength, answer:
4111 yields 0.7723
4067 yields 0.734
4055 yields 0.7661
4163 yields 0.794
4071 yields 0.7542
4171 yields 0.7689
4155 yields 0.7741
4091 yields 0.7899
